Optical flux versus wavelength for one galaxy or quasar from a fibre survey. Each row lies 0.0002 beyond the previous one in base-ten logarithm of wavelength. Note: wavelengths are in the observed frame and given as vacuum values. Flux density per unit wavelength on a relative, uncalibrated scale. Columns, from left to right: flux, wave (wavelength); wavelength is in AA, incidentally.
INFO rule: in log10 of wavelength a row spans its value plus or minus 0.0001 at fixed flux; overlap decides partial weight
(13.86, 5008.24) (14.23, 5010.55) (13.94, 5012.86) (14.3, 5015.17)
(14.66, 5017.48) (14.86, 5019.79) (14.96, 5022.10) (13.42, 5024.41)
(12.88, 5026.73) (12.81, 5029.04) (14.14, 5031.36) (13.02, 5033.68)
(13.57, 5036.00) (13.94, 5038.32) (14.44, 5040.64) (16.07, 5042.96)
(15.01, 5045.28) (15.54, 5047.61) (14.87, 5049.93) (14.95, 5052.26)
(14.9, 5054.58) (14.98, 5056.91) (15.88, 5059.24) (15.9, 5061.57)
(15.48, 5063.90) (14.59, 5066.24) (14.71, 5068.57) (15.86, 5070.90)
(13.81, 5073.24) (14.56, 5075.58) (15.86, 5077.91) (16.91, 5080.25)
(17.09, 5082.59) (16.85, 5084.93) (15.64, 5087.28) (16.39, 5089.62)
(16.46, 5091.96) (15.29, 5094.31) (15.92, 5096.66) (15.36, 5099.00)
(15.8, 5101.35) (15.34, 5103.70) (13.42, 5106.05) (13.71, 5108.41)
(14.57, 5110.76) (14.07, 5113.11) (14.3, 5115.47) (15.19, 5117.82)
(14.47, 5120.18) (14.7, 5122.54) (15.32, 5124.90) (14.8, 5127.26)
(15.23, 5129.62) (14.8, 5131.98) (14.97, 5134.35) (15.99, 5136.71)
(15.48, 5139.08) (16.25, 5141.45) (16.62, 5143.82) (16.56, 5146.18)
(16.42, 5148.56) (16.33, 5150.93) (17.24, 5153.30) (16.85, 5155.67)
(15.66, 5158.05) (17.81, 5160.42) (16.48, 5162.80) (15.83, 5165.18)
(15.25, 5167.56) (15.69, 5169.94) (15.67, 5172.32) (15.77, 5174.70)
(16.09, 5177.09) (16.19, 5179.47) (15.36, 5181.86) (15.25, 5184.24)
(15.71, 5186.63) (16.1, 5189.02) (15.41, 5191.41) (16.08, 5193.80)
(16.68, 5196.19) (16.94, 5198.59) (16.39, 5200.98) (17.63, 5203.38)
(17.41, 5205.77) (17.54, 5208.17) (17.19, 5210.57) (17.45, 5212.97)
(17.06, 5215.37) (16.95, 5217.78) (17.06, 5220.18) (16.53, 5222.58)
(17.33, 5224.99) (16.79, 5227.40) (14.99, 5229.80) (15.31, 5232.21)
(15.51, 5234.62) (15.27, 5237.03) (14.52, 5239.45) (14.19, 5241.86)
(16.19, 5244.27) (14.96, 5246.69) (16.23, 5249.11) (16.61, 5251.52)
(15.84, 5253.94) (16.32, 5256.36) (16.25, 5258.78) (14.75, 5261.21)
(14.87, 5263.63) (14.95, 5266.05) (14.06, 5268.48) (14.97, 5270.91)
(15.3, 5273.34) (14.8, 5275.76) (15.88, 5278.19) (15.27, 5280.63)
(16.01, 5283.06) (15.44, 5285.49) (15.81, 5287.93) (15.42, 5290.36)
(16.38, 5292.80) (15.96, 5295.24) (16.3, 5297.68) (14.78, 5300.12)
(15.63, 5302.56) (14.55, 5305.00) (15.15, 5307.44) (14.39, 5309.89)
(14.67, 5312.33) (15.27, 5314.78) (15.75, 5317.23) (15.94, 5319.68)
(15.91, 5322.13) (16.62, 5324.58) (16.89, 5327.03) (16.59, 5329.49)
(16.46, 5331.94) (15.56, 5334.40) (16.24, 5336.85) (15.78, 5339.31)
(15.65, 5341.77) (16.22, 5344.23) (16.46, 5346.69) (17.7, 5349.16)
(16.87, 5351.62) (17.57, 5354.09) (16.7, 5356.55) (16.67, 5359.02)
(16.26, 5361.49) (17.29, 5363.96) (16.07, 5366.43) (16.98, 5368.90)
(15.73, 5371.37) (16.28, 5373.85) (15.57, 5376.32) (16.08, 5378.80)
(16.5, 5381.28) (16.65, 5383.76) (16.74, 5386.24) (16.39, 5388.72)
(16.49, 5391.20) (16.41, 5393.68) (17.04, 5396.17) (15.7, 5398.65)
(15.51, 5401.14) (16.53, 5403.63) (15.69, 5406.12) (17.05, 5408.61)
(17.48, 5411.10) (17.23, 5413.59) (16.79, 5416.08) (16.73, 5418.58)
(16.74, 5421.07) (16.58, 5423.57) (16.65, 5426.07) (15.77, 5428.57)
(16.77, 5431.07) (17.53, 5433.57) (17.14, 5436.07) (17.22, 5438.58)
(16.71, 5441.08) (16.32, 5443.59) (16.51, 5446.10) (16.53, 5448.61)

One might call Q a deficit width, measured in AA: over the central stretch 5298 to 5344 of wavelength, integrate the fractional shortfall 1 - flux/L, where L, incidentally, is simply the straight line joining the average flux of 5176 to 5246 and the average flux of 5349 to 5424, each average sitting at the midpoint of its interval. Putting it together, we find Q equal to 2.1 AA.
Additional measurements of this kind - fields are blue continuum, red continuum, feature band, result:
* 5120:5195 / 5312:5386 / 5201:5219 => -1.44 AA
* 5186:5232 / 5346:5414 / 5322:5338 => 0.23 AA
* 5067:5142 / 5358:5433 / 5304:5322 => 1.10 AA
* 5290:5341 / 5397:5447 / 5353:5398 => -0.74 AA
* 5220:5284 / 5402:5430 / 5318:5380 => -0.77 AA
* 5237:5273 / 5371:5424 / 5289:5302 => -0.09 AA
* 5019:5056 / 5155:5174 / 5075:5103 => -1.80 AA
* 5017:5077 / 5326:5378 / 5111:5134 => 0.47 AA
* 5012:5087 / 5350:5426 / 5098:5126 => 0.89 AA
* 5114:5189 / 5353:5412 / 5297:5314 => 1.25 AA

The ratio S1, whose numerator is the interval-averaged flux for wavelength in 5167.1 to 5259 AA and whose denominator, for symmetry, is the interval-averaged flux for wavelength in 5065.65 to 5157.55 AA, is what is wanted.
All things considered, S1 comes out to 1.04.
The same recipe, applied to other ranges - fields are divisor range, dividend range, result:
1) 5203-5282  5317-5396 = 1.03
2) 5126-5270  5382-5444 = 1.04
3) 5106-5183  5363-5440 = 1.06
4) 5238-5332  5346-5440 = 1.07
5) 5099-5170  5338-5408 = 1.06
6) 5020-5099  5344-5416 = 1.10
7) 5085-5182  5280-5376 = 1.03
